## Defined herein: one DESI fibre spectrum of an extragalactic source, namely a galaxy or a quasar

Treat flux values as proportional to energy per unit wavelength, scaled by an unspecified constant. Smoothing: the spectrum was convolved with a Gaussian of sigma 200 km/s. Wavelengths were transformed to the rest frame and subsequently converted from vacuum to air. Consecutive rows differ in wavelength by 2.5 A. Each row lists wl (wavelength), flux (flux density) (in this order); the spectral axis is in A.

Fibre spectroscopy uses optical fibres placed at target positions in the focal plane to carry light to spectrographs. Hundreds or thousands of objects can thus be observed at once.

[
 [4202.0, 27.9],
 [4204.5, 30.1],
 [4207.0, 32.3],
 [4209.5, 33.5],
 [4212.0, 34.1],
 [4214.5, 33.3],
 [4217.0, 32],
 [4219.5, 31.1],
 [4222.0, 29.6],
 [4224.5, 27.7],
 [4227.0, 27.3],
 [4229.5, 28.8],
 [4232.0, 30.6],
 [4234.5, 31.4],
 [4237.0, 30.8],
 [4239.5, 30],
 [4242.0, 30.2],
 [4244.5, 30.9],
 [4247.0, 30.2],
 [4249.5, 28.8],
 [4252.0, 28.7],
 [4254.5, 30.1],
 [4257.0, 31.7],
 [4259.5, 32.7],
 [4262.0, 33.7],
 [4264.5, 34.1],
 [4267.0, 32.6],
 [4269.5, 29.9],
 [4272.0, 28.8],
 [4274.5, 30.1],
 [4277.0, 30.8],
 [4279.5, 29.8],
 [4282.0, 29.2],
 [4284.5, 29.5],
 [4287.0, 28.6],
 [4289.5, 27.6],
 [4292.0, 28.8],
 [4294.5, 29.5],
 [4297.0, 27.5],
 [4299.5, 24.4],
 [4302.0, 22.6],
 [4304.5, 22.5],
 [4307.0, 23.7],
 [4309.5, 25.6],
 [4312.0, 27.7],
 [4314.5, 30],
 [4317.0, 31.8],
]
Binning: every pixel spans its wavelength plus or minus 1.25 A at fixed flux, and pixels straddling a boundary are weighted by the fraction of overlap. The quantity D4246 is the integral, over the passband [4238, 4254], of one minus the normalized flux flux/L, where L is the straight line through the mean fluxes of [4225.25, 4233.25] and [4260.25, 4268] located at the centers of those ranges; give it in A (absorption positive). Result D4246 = 0.6 A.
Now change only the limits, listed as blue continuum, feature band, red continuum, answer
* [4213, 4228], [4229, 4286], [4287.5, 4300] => -3.1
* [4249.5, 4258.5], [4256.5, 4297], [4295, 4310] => -4.2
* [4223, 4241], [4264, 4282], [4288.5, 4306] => -2.1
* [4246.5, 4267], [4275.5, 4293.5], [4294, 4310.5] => -1.2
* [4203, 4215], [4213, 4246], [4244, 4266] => 1.7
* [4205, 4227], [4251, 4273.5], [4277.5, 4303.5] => -1.7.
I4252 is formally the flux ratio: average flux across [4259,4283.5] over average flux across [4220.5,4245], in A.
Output 1.0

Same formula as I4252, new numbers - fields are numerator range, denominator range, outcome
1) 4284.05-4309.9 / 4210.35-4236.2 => 0.86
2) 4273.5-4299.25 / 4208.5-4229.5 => 0.94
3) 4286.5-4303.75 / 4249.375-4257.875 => 0.90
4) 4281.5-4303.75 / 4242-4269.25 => 0.88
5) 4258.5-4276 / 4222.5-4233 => 1.11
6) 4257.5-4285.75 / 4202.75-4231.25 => 1.01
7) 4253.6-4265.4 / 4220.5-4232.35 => 1.13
